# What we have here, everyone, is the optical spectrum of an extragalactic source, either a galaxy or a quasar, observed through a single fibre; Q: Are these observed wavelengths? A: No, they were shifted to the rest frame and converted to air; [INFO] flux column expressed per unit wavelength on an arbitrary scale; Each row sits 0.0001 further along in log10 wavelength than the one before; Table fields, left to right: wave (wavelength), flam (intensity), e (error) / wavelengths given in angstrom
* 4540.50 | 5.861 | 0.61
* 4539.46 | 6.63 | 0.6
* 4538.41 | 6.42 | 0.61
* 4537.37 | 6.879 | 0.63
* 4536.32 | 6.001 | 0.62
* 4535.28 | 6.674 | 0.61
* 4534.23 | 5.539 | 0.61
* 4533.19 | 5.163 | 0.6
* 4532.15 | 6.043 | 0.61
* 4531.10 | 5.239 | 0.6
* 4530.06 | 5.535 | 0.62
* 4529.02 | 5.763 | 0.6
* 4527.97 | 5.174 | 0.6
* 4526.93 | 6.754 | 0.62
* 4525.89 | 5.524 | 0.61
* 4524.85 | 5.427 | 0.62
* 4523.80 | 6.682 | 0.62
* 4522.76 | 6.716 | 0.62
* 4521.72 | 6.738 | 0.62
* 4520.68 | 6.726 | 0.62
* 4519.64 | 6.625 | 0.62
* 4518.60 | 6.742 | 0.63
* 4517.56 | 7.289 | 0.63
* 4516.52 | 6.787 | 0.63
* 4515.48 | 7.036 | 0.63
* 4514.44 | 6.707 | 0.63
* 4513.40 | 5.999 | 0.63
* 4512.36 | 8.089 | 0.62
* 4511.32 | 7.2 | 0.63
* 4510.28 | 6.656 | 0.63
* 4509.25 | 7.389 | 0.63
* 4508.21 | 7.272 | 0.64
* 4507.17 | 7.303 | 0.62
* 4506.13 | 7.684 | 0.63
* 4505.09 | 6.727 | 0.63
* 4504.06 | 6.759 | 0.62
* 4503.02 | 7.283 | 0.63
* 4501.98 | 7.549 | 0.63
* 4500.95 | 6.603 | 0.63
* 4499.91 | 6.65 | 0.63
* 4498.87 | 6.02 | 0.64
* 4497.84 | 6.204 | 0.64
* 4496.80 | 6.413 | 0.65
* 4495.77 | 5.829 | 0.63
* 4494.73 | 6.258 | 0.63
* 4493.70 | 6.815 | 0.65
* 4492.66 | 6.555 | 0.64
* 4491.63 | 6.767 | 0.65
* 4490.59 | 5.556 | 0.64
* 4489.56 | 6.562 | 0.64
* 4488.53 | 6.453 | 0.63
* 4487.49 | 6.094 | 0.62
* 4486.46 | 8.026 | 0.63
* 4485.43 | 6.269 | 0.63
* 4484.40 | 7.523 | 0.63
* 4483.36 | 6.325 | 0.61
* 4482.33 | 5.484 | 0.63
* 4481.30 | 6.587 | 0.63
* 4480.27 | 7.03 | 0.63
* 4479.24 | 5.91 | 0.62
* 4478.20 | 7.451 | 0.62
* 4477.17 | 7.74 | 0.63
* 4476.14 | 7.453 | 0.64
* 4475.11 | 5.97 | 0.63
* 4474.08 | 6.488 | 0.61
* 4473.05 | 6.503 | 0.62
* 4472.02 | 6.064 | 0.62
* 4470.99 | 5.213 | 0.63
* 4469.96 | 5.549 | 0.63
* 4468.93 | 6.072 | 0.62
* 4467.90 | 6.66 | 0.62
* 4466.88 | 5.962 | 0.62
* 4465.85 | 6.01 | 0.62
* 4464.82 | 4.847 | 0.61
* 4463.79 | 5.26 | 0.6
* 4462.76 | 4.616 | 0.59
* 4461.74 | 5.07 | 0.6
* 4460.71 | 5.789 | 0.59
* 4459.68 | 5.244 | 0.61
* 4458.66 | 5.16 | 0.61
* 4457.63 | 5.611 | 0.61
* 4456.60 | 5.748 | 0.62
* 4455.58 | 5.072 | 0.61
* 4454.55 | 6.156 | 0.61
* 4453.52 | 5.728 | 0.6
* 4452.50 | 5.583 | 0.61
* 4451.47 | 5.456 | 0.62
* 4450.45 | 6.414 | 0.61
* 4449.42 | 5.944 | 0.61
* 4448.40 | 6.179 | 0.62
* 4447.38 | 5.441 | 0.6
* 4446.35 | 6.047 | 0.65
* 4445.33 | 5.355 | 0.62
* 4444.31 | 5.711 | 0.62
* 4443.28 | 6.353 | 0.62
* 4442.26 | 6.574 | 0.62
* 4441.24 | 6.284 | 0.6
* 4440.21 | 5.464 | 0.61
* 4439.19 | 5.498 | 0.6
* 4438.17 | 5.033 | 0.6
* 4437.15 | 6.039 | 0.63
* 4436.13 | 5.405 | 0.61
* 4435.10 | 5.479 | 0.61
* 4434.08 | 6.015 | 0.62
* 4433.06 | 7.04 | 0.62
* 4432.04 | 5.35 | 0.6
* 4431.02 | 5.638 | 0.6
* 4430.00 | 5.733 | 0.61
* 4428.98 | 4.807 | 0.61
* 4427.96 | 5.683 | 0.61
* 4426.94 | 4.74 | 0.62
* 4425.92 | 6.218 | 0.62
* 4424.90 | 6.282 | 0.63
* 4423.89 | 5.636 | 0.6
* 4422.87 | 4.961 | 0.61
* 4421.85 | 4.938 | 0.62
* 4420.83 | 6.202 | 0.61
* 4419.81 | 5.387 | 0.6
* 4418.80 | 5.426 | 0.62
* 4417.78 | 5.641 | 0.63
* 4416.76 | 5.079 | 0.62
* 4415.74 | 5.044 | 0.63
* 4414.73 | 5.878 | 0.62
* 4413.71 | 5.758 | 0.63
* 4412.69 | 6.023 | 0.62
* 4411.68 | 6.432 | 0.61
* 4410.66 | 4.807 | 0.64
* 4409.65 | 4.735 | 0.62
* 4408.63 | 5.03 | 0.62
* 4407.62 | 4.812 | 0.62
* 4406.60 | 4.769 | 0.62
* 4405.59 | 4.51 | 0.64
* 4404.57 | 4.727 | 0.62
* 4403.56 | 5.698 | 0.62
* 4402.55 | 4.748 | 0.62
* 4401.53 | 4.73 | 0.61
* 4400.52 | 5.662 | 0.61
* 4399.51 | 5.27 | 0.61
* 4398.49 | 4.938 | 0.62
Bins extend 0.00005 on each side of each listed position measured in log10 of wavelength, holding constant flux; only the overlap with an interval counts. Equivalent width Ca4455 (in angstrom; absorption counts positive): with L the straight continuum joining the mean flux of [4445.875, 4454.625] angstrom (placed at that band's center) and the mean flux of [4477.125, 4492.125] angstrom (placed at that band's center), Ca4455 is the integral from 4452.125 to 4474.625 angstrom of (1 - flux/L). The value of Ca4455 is 1.8 angstrom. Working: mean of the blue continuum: 5.87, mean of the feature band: 5.66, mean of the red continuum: 6.62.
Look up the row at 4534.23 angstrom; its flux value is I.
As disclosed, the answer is 5.539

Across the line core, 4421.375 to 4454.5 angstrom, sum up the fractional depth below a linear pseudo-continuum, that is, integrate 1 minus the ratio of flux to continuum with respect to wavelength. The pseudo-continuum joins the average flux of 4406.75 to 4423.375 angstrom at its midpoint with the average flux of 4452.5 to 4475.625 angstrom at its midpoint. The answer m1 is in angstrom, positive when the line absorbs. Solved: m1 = -1.3 angstrom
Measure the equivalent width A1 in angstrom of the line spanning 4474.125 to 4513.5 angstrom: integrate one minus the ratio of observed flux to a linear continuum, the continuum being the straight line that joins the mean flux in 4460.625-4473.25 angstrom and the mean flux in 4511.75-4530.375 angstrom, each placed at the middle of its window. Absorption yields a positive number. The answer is -4.6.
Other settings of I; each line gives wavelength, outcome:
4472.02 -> 6.064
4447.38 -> 5.441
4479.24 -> 5.91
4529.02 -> 5.763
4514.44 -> 6.707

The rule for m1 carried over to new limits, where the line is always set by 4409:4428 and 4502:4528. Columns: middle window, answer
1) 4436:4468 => 1.6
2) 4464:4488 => -0.4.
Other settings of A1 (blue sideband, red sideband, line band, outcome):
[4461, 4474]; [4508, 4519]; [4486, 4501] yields 0.0 angstrom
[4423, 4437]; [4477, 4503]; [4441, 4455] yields 0.0 angstrom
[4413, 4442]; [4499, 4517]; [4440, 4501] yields 2.5 angstrom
